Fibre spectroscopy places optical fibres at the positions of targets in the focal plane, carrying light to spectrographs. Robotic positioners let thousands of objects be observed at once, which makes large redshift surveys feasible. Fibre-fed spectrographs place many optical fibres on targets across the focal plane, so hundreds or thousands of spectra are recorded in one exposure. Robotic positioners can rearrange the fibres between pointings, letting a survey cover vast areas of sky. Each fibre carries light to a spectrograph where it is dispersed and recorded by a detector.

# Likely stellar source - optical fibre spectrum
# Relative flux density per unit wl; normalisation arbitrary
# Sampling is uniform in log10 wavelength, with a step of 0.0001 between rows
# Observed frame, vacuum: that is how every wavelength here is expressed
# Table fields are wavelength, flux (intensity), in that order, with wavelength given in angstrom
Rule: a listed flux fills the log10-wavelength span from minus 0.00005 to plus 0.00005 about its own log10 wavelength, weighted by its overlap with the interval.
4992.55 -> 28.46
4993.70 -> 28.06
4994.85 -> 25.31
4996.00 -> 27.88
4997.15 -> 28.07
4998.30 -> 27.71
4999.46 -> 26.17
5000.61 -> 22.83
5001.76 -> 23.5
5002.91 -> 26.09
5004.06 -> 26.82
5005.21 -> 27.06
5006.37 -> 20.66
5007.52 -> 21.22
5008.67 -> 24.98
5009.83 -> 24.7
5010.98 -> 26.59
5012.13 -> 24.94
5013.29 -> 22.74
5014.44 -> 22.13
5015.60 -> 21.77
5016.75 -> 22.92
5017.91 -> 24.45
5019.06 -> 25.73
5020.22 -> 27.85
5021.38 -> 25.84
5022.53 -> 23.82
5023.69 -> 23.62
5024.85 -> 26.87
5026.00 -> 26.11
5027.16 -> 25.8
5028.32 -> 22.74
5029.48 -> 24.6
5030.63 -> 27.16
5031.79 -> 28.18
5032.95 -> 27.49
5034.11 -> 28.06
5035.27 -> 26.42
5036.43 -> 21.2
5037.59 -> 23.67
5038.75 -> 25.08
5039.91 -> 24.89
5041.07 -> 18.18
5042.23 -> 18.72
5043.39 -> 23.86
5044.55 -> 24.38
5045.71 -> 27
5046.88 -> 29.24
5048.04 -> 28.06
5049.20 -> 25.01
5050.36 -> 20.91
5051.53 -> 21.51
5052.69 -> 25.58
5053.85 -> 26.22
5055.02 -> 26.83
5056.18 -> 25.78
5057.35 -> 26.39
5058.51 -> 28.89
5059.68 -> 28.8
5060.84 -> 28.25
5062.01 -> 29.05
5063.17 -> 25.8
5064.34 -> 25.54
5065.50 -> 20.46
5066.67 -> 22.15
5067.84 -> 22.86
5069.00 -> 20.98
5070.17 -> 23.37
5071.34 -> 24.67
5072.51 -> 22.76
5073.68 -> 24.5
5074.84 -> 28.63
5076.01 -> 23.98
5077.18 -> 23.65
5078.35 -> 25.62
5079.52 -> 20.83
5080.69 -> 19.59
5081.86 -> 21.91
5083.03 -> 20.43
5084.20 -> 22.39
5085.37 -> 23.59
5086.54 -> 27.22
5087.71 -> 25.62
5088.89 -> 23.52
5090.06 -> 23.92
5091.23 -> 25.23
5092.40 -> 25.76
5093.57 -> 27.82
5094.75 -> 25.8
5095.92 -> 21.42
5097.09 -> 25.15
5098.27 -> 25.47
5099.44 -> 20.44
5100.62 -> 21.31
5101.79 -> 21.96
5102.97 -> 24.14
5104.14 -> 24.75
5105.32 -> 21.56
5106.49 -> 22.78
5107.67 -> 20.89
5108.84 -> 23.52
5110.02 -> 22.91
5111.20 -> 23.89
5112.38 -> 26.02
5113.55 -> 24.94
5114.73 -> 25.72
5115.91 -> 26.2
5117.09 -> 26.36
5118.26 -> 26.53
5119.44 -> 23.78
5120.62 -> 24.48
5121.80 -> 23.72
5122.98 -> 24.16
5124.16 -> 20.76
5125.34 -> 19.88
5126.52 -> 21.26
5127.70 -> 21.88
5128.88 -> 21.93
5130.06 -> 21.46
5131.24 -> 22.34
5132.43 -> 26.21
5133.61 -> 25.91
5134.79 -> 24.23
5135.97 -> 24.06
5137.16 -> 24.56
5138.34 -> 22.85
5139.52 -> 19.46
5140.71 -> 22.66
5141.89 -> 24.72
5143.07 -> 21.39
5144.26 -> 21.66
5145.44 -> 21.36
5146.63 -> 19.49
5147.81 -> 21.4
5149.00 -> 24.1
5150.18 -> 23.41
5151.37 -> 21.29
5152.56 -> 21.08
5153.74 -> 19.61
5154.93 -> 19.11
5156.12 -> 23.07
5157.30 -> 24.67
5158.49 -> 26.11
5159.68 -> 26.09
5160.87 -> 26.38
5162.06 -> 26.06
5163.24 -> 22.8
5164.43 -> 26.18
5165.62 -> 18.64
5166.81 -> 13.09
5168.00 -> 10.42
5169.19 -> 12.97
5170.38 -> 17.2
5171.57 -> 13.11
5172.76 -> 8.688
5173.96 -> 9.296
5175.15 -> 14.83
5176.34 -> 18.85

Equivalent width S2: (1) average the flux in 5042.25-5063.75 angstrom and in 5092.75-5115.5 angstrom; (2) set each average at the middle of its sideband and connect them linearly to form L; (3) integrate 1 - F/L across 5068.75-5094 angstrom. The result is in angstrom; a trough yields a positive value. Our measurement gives 0.8 angstrom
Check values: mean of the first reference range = 26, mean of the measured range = 23.9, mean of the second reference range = 23.7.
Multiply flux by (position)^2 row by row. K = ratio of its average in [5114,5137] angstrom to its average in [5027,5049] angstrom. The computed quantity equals 0.98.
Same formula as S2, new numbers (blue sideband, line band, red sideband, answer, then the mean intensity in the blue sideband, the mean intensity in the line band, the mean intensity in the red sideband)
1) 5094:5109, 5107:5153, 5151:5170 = -2.19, 23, 23.1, 21.1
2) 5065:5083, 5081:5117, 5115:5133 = -1.04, 23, 23.9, 23.4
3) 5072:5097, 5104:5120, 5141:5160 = -0.63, 24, 24.3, 22.4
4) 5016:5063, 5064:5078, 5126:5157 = 0.46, 25.4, 23.6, 22.4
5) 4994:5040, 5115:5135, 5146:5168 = -0.76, 25.1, 23.6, 22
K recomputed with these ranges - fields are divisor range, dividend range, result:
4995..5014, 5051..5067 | 1.05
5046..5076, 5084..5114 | 0.96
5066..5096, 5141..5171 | 0.92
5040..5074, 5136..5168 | 0.93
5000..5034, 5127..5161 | 0.96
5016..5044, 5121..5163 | 0.97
